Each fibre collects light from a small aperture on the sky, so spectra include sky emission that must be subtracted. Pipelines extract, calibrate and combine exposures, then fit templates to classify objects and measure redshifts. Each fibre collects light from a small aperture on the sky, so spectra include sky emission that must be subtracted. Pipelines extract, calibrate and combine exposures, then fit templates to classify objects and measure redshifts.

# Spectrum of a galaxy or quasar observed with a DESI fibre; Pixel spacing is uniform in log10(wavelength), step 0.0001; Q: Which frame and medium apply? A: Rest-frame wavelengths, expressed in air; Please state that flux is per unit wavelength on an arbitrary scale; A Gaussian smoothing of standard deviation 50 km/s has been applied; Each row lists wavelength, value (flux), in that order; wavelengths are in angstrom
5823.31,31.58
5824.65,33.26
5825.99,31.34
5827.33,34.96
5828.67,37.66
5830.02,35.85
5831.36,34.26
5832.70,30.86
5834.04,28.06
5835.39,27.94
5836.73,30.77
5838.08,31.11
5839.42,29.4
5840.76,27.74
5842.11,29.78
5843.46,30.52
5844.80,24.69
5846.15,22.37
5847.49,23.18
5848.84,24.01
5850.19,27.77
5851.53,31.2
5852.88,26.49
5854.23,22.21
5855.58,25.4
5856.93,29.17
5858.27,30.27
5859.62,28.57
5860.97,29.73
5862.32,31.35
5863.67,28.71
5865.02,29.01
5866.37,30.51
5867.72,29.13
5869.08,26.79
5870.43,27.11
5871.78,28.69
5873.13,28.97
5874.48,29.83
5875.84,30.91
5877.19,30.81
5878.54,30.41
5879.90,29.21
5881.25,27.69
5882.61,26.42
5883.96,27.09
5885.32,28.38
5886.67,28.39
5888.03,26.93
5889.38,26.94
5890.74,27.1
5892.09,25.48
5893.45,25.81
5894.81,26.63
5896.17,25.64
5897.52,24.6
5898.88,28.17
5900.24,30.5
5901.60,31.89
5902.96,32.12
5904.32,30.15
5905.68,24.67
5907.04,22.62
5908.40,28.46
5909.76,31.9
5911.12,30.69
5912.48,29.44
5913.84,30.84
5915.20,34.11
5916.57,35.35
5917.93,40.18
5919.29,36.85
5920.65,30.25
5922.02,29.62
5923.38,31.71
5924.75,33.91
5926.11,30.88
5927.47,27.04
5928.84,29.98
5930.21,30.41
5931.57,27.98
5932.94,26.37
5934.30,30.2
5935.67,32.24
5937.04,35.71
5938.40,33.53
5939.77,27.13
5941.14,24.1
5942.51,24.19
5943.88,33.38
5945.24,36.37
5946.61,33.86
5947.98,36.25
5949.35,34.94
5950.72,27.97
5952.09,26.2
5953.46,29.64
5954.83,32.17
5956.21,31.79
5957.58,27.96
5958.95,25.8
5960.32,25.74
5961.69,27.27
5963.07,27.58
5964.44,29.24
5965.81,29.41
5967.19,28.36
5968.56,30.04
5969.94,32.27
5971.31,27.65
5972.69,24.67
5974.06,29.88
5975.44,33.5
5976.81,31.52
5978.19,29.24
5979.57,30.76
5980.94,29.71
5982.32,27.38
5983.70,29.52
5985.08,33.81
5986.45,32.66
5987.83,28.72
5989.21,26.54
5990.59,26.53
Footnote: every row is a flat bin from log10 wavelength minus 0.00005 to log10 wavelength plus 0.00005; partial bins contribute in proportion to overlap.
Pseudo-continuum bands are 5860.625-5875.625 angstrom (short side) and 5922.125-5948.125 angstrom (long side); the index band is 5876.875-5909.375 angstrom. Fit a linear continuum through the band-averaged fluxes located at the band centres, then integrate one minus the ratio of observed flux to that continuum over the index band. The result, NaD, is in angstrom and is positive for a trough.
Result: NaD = 2.1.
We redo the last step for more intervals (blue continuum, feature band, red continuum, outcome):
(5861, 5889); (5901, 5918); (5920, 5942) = -0.6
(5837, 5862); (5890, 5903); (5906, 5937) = 1.0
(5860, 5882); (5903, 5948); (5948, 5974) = -2.7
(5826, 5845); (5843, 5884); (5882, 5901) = 1.4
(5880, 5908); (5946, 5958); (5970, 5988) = -0.8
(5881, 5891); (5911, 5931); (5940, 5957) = -1.9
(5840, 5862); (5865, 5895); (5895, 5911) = -0.4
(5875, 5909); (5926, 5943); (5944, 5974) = -0.1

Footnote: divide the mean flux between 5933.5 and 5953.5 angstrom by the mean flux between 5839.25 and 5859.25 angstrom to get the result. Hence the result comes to 1.15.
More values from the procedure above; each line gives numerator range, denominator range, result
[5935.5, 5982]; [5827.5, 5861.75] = 1.04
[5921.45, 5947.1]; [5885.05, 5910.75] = 1.10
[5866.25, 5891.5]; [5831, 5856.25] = 1.03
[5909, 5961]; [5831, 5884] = 1.09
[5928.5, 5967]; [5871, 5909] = 1.07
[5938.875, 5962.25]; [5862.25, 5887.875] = 1.03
